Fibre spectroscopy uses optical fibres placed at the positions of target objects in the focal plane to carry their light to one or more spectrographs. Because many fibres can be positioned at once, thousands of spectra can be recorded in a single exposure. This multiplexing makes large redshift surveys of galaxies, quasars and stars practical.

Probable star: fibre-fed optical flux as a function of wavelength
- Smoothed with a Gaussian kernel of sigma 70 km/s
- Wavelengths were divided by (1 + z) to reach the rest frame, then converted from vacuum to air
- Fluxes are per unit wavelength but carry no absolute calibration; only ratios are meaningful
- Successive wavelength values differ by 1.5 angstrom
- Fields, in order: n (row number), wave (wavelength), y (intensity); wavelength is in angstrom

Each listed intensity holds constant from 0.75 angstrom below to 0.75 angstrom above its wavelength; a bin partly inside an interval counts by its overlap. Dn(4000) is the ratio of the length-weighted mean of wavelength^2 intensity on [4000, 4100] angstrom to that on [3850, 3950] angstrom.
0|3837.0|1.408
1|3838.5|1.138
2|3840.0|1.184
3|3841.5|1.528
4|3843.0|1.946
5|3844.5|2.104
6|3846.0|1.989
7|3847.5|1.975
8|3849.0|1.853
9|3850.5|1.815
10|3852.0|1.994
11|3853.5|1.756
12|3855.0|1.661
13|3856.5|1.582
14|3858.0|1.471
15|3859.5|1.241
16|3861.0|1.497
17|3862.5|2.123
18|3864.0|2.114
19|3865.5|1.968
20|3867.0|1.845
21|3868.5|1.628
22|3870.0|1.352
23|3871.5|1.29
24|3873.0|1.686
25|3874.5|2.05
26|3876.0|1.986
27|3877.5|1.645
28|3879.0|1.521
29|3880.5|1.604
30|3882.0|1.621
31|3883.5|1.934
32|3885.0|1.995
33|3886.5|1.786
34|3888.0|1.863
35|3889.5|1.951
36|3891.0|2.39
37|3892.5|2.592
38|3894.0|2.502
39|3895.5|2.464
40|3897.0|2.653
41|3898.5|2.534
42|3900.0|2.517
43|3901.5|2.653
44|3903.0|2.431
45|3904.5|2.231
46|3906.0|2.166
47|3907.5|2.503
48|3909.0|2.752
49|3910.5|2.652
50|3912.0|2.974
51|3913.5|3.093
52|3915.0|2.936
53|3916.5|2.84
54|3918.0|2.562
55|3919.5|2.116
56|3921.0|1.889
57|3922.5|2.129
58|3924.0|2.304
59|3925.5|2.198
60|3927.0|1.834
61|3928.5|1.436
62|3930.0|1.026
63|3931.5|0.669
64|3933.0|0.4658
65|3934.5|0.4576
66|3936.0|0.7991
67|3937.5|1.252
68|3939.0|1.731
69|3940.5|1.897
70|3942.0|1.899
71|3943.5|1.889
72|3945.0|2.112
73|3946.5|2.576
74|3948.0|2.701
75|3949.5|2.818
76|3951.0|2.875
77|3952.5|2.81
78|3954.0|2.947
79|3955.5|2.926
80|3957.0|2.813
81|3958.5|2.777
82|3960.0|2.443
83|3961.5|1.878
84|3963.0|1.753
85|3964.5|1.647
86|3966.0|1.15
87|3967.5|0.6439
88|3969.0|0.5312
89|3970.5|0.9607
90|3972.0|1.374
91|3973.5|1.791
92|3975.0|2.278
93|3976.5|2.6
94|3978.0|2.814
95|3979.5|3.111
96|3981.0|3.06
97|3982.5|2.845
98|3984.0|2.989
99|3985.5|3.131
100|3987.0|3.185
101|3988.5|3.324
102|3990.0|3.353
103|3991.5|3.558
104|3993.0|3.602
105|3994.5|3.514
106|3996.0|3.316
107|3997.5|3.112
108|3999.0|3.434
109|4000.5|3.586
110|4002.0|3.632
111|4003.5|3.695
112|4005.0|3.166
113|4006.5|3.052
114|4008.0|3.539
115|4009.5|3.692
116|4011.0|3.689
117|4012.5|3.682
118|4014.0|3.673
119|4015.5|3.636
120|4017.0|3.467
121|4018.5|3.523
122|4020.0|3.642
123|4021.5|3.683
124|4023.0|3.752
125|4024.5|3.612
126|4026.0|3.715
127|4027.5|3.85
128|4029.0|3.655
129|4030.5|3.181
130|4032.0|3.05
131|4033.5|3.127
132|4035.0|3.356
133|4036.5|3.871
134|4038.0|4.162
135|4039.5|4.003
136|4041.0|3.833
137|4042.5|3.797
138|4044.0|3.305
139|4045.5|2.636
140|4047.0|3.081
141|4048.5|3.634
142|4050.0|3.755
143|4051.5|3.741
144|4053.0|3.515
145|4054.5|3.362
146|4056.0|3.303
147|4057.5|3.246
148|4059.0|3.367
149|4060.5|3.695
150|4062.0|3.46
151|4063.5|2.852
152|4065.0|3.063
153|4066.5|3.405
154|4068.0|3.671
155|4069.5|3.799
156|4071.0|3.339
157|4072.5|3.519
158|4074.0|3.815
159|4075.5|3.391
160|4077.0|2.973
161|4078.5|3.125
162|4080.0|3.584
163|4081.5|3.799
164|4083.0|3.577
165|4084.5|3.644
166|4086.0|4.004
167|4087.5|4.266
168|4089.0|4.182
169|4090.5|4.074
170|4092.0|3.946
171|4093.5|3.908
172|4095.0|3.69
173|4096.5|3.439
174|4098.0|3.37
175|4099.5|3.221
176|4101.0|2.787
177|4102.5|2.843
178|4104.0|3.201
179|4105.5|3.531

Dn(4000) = 1.94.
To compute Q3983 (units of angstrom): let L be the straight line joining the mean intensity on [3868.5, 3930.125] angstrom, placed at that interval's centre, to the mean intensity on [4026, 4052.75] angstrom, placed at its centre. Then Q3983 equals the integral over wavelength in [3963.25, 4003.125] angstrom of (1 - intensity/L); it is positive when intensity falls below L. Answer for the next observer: 5.1 angstrom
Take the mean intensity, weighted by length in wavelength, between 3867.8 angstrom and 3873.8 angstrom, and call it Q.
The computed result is 1.49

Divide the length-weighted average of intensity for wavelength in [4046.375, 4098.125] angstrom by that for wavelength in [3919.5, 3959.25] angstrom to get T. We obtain 1.81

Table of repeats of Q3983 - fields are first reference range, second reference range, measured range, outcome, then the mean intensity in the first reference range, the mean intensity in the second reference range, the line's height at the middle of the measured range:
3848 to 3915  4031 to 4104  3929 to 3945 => 7.98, 2.05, 3.51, 2.49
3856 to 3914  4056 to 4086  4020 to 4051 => -3.63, 2.07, 3.45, 3.19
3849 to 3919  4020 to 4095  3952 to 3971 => 5.46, 2.09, 3.57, 2.75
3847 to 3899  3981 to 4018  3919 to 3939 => 8.68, 1.88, 3.4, 2.56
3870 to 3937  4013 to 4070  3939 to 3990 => 6.82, 2.03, 3.51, 2.68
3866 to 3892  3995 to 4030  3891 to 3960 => 3.56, 1.78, 3.55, 2.4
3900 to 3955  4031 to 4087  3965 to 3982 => 4.99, 2.14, 3.48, 2.61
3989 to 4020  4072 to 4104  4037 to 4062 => 0.06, 3.5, 3.57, 3.54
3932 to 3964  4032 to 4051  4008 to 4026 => -2.83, 2.07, 3.53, 3.15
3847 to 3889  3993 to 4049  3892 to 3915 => -4.63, 1.74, 3.52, 2.16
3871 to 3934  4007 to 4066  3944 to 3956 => -0.43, 2.1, 3.52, 2.6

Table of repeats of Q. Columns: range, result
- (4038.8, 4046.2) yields 3.52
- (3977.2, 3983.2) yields 2.96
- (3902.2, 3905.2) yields 2.34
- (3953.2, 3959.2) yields 2.87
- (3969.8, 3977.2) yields 1.8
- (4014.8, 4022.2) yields 3.59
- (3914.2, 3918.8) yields 2.78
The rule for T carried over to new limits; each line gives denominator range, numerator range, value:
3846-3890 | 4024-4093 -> 2.02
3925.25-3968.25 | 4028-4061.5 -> 1.86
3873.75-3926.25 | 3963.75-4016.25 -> 1.25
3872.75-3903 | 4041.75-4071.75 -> 1.61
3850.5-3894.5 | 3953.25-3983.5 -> 1.17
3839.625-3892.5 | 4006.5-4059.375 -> 1.98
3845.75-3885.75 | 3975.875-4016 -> 1.91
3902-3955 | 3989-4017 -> 1.65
